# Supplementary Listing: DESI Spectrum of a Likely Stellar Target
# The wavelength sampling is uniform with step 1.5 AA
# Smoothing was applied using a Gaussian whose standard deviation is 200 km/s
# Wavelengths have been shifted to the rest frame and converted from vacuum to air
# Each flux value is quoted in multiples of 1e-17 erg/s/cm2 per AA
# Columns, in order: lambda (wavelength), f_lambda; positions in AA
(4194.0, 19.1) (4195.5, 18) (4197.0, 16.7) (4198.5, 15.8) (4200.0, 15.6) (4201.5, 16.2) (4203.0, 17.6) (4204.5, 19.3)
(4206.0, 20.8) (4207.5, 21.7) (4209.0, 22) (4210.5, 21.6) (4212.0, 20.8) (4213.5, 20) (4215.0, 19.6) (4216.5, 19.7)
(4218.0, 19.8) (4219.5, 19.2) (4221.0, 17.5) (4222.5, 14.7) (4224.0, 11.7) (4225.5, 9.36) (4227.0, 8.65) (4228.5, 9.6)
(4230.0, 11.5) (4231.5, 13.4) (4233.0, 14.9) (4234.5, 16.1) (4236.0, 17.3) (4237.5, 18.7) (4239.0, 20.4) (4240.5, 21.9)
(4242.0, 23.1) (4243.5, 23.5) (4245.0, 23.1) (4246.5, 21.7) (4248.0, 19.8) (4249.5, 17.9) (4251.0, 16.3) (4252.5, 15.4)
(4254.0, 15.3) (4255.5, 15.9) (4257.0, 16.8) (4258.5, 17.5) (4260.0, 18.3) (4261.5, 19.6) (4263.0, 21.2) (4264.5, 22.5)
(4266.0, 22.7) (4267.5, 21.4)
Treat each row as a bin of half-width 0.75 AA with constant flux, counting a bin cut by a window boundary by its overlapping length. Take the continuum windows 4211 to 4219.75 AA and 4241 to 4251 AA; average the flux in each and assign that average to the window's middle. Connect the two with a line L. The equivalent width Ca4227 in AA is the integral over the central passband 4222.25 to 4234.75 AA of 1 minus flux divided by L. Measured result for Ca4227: 5.20 AA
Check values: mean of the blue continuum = 19.9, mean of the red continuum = 21.1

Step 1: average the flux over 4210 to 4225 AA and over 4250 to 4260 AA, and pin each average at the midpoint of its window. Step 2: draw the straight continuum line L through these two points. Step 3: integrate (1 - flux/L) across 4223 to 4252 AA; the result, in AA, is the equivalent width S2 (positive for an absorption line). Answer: 0.7 AA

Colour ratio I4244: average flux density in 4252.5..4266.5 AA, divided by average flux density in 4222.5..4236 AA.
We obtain 1.5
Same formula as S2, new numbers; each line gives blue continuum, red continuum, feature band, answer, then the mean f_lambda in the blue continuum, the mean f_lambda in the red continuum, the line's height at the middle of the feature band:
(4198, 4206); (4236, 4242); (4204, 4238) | 3.35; 17.3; 20.3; 18.8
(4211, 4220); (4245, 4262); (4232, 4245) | -0.64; 19.9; 17.9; 18.7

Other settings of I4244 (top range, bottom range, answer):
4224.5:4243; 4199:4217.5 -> 0.79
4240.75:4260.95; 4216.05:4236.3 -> 1.31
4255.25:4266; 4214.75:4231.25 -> 1.33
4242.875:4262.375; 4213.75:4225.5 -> 1.09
